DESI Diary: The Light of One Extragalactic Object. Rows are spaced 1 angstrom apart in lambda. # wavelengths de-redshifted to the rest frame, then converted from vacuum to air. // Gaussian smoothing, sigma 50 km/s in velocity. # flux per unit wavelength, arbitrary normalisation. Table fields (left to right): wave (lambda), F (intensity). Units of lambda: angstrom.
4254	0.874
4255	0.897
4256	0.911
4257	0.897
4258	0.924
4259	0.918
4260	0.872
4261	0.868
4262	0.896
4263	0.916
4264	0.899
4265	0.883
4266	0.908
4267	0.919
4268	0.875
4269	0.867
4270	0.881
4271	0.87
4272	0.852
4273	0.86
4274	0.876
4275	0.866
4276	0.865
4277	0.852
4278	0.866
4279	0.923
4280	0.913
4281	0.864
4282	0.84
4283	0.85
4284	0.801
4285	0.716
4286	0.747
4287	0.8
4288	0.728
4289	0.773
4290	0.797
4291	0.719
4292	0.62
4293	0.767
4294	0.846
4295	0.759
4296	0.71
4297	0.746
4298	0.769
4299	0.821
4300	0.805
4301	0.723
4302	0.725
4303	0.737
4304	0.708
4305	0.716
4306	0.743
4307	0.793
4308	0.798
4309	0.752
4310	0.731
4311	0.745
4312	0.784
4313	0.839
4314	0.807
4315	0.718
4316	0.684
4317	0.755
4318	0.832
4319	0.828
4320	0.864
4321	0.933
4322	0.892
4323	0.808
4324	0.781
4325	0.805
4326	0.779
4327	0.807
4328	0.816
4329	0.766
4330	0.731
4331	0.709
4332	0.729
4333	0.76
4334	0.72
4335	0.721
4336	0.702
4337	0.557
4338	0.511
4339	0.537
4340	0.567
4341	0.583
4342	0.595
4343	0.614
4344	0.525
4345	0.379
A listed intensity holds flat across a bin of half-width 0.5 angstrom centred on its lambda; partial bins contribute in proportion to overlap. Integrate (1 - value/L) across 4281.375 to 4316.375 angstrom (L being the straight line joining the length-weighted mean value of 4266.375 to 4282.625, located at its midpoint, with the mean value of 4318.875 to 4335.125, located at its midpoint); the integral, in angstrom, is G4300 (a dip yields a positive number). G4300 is 3.1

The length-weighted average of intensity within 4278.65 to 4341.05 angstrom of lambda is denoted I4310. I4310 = 0.76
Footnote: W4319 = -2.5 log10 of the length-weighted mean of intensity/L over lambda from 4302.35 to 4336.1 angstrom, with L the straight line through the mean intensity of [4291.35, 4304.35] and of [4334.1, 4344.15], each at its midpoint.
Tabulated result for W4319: -0.16 mag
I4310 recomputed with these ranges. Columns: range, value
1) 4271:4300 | 0.806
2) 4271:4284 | 0.866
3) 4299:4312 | 0.752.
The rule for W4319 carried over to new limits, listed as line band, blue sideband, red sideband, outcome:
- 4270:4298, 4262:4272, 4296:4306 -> 0.014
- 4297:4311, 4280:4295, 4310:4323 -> 0.055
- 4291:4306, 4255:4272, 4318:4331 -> 0.139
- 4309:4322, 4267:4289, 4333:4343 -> -0.137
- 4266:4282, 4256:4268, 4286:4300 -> -0.040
